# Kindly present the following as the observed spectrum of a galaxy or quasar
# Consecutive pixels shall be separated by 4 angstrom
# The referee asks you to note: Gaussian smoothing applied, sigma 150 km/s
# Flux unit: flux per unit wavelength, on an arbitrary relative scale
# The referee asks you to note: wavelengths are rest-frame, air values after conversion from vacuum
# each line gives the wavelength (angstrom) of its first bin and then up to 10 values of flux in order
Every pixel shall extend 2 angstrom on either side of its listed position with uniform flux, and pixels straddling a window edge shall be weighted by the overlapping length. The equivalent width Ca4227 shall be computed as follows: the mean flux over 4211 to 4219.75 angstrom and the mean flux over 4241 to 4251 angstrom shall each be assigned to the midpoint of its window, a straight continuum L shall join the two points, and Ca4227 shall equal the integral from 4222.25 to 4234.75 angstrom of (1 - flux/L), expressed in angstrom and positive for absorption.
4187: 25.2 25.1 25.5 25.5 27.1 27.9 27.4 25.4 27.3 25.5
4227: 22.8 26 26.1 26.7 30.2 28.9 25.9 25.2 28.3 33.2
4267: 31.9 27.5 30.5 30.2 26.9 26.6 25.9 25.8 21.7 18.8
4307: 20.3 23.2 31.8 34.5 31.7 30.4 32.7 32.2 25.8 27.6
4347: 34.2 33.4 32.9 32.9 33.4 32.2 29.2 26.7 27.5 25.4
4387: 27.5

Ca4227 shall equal 1.2 angstrom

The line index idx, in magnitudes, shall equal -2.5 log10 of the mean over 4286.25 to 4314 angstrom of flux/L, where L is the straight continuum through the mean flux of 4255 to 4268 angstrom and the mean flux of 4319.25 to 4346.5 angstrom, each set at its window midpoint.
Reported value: 0.29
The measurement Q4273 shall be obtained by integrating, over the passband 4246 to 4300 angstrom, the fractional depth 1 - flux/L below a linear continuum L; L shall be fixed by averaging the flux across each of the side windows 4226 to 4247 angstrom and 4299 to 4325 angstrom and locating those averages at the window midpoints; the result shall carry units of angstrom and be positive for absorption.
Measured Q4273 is -2.60 angstrom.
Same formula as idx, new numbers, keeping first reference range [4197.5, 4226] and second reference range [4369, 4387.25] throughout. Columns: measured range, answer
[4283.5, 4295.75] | 0.02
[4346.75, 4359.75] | -0.22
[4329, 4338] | -0.17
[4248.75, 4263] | -0.03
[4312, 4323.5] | -0.19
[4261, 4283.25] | -0.13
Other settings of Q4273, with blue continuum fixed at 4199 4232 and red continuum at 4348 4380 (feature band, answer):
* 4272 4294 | 0.42 angstrom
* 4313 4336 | -1.80 angstrom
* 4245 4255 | 0.13 angstrom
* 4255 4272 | -1.23 angstrom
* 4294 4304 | 2.39 angstrom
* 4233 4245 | -0.32 angstrom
